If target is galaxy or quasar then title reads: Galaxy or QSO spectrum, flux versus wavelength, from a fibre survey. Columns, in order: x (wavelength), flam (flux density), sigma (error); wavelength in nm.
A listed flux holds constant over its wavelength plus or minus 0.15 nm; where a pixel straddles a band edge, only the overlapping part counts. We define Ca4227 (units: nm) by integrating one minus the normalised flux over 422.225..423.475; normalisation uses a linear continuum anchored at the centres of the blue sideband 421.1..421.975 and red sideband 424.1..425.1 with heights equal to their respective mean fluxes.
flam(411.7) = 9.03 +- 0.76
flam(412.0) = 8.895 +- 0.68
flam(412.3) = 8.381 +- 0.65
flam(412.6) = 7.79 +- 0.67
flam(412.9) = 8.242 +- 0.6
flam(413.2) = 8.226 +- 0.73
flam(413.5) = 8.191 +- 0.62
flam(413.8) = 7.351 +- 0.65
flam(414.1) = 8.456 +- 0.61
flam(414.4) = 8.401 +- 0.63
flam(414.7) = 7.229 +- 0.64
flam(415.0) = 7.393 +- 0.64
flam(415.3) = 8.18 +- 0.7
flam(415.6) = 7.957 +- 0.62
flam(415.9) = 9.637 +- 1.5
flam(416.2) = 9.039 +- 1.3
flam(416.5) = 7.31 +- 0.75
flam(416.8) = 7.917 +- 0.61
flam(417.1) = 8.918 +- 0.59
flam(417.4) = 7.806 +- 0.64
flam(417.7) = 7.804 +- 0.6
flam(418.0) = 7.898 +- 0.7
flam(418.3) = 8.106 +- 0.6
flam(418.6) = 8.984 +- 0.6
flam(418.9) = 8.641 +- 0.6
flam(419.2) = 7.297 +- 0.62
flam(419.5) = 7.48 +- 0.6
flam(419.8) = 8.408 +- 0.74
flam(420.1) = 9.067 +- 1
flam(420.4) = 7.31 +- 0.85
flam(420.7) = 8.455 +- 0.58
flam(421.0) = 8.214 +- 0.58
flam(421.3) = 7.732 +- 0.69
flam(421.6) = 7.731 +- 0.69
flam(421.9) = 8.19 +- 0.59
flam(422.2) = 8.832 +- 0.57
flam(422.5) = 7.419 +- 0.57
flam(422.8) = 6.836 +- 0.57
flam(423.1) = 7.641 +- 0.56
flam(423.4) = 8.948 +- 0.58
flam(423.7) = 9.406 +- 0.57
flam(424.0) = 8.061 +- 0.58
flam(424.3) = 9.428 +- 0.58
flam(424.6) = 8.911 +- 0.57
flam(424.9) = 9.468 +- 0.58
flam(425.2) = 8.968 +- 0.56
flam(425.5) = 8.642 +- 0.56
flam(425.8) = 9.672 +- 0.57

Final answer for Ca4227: 0.103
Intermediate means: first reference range 7.88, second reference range 9.19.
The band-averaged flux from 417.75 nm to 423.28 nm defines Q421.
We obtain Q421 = 8.01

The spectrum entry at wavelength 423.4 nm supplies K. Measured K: 8.948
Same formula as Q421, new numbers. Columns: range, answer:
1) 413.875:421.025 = 8.15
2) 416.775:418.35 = 8.09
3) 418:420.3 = 8.24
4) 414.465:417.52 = 8.15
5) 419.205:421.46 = 8.04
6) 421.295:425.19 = 8.4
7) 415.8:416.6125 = 8.66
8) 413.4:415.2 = 7.84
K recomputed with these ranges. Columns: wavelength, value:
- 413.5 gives 8.191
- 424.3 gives 9.428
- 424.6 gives 8.911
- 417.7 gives 7.804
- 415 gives 7.393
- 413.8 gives 7.351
